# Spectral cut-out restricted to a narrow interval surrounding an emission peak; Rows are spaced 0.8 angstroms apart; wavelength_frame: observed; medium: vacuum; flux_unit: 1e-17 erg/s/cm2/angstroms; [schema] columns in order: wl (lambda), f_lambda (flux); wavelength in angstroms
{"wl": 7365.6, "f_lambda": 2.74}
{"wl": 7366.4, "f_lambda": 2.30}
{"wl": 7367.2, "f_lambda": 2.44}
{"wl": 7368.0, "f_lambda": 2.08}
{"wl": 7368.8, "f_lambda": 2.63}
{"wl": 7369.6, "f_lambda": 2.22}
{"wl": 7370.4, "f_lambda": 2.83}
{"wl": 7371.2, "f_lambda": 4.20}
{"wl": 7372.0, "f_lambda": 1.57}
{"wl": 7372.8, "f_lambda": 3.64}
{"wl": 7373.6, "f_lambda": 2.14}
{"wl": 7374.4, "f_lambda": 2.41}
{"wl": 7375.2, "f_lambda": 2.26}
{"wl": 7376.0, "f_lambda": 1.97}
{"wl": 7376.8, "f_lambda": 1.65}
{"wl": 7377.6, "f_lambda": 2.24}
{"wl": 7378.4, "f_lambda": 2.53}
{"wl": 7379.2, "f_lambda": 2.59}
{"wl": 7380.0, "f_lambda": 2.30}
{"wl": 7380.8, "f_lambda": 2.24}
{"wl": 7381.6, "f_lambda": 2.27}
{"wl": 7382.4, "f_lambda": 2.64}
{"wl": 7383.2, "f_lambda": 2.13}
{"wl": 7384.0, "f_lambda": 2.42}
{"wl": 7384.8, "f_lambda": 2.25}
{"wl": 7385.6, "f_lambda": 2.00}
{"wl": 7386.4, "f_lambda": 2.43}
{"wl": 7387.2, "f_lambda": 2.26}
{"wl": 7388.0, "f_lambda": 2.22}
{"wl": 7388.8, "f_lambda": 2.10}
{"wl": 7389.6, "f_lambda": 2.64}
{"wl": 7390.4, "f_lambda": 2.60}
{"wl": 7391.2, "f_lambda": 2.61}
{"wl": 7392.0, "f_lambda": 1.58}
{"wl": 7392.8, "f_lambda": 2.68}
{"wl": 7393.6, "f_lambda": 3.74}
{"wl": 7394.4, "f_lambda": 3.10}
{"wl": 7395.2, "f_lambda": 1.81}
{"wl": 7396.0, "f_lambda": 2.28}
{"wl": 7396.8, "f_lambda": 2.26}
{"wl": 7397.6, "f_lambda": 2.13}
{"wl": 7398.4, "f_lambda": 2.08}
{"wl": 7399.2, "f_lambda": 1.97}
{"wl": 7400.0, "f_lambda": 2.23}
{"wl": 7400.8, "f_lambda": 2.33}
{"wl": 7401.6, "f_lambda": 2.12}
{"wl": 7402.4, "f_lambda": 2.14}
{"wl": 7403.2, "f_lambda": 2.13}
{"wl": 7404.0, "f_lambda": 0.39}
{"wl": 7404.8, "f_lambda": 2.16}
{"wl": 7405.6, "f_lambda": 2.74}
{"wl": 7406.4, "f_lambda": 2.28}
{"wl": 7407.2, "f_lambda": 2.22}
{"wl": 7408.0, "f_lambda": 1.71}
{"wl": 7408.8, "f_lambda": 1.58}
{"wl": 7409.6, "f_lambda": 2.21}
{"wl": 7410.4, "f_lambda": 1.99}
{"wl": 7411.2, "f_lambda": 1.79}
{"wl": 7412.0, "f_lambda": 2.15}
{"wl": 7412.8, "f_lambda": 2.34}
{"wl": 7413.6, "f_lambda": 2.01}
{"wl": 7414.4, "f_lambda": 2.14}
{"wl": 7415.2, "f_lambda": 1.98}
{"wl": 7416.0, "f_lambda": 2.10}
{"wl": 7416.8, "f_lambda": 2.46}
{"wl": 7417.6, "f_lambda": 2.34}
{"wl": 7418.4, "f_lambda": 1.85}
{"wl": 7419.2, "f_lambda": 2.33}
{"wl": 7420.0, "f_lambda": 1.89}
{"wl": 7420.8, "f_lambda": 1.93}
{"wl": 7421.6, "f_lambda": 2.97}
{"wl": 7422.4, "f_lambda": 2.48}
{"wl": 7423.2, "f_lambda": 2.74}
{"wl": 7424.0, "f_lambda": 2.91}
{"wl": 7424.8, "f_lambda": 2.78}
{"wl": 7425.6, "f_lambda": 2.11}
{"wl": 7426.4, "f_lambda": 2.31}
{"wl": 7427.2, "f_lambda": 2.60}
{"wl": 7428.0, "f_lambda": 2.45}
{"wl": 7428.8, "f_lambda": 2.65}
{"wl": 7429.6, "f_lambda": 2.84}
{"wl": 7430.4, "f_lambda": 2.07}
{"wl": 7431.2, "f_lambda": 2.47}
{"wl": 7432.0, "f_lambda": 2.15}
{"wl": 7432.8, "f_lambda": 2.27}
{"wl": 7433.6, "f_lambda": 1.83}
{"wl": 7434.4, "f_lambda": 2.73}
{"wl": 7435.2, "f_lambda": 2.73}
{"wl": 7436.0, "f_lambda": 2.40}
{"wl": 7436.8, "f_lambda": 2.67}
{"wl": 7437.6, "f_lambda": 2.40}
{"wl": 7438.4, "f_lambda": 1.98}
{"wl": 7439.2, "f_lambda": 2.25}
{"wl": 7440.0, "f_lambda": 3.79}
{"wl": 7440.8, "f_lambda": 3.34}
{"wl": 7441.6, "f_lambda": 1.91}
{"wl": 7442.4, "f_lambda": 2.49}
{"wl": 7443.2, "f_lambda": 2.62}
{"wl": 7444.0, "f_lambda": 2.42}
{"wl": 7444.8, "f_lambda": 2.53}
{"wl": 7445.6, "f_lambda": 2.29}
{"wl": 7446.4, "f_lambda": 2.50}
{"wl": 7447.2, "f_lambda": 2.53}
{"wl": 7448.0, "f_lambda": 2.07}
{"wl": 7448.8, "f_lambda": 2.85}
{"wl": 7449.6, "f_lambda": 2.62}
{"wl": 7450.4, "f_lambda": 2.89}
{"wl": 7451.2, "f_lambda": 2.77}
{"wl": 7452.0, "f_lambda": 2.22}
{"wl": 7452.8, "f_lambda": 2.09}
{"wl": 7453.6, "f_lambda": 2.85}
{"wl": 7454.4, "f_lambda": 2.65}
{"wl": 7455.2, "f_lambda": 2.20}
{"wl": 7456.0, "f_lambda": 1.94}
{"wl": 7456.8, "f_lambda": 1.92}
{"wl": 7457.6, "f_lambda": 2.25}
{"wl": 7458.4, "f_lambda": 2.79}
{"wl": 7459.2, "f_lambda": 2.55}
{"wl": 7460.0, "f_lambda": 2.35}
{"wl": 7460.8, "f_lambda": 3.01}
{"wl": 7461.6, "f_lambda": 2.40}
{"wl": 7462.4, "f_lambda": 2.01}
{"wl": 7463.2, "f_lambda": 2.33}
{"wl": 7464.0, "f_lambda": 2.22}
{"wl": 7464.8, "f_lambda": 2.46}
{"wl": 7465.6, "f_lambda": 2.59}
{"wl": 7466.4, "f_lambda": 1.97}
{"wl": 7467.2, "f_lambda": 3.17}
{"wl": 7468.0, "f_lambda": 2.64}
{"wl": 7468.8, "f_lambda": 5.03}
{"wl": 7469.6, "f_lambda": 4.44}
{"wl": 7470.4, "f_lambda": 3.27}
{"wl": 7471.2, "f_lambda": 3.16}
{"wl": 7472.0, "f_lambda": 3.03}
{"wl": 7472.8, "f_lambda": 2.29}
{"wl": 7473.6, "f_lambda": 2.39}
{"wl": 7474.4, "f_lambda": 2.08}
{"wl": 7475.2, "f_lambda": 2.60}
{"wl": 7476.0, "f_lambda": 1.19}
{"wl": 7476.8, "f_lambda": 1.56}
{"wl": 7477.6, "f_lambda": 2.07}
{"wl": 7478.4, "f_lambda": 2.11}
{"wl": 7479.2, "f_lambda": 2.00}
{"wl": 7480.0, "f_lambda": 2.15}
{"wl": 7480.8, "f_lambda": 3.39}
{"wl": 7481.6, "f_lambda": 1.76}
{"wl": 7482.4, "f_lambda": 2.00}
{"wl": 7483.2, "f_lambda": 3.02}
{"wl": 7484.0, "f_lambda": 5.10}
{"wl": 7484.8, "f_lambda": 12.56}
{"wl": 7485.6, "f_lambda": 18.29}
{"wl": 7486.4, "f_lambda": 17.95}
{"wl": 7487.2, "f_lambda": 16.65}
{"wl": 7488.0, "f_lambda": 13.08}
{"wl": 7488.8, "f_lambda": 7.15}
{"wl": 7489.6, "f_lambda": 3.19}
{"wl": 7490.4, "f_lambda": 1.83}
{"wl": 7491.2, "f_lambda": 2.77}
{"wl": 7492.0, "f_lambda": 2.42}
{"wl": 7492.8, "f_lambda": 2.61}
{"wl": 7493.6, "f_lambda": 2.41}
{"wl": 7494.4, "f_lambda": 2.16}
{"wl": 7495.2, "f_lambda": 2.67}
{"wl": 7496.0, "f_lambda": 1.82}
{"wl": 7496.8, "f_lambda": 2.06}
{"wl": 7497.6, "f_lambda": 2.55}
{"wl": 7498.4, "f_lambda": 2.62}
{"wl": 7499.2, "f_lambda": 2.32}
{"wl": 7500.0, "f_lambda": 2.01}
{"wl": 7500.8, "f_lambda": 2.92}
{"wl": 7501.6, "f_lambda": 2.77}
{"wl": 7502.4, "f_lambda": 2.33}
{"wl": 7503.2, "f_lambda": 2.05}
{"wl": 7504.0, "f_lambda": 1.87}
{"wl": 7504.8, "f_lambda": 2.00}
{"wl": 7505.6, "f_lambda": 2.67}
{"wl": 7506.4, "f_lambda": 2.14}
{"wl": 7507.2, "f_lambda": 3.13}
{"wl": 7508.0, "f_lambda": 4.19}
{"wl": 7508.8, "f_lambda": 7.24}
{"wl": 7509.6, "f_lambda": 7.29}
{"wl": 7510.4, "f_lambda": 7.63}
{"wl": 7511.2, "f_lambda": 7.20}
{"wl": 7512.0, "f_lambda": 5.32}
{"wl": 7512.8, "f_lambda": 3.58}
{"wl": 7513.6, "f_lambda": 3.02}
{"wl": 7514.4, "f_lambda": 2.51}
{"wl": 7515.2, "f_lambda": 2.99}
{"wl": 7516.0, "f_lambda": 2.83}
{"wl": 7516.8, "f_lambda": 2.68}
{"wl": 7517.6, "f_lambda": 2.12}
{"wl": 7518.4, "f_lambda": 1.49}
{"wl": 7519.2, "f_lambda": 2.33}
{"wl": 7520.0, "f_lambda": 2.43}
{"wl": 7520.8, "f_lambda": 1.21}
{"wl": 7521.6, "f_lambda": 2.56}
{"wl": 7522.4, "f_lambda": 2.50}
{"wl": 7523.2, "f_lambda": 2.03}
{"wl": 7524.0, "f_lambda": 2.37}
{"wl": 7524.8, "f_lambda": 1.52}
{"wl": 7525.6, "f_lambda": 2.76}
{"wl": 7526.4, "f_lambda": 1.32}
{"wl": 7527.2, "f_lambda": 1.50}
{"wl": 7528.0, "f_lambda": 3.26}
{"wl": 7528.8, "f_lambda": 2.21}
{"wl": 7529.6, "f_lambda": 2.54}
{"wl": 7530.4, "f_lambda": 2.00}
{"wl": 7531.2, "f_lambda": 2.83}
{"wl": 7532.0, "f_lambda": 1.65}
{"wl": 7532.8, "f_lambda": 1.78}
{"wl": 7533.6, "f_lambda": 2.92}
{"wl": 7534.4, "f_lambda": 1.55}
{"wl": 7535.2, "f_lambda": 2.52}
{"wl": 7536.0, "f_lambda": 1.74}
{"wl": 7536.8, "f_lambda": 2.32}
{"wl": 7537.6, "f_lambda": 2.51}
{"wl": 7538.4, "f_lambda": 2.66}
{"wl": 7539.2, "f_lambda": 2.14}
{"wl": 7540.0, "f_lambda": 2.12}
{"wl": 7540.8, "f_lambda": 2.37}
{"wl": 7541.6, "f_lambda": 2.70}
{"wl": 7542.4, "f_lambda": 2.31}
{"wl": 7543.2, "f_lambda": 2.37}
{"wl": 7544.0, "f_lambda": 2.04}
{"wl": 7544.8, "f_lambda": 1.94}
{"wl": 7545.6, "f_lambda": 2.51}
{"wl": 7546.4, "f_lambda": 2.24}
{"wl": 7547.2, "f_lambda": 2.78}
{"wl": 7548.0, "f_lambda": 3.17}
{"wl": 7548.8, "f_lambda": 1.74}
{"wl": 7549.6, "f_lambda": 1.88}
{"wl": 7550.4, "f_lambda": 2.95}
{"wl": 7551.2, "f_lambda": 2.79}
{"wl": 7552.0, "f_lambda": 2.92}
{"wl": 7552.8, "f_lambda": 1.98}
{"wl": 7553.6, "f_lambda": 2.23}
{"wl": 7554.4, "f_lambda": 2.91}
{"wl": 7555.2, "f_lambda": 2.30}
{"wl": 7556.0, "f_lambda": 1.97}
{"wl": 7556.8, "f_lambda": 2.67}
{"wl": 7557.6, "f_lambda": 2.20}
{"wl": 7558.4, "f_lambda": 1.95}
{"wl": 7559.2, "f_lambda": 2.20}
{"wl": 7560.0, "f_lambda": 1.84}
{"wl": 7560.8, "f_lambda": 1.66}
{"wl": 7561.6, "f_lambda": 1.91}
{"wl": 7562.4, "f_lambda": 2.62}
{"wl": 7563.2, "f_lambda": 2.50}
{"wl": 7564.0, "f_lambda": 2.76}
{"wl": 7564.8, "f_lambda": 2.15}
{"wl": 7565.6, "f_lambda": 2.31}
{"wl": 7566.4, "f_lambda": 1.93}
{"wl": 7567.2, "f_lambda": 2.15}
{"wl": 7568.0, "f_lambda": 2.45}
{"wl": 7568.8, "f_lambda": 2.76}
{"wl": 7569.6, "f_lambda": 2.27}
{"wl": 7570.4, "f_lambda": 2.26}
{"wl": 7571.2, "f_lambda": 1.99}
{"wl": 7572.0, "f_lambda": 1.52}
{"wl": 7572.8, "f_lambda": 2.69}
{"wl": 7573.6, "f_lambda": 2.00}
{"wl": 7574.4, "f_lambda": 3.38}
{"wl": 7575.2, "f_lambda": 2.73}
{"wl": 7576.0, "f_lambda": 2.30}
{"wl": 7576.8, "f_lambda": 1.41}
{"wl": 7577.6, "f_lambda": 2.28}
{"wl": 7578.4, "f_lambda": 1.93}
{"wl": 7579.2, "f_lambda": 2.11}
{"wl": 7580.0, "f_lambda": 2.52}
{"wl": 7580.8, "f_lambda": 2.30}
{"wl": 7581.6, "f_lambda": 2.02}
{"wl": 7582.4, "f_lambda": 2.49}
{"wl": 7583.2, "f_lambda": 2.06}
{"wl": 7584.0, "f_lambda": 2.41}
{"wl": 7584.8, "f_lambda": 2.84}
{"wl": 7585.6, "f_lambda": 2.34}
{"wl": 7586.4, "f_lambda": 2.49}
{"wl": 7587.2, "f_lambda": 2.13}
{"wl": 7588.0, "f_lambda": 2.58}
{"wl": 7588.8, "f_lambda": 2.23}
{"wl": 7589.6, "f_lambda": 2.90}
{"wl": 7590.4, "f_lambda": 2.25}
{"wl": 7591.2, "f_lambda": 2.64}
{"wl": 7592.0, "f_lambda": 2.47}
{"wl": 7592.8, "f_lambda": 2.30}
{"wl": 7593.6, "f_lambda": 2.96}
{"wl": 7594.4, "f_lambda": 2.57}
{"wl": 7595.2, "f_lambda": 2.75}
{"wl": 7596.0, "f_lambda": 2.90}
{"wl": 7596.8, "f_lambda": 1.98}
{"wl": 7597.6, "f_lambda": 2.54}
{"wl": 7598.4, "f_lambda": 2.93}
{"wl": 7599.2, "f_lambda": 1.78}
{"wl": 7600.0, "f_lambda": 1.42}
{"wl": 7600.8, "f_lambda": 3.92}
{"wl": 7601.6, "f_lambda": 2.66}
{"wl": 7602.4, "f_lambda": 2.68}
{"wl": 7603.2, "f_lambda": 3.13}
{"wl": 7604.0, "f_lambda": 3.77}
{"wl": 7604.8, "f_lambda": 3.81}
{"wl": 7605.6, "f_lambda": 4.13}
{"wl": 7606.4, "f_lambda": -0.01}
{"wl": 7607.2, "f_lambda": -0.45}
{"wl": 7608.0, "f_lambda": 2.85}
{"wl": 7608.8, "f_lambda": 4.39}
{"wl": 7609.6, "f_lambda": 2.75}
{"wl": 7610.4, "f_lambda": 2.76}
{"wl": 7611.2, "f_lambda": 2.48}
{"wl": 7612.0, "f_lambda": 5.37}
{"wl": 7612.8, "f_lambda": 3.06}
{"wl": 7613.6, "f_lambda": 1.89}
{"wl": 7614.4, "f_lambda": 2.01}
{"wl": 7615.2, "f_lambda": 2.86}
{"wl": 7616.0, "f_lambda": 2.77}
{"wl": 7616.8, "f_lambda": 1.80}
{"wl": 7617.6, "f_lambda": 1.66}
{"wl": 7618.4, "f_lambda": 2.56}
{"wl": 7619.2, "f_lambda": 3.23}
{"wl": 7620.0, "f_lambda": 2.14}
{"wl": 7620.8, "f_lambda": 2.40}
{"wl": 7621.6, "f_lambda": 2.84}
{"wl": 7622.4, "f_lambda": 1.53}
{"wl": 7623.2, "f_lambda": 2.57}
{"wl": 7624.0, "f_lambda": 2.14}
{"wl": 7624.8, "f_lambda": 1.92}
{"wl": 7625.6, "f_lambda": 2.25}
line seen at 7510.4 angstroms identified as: [N II]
